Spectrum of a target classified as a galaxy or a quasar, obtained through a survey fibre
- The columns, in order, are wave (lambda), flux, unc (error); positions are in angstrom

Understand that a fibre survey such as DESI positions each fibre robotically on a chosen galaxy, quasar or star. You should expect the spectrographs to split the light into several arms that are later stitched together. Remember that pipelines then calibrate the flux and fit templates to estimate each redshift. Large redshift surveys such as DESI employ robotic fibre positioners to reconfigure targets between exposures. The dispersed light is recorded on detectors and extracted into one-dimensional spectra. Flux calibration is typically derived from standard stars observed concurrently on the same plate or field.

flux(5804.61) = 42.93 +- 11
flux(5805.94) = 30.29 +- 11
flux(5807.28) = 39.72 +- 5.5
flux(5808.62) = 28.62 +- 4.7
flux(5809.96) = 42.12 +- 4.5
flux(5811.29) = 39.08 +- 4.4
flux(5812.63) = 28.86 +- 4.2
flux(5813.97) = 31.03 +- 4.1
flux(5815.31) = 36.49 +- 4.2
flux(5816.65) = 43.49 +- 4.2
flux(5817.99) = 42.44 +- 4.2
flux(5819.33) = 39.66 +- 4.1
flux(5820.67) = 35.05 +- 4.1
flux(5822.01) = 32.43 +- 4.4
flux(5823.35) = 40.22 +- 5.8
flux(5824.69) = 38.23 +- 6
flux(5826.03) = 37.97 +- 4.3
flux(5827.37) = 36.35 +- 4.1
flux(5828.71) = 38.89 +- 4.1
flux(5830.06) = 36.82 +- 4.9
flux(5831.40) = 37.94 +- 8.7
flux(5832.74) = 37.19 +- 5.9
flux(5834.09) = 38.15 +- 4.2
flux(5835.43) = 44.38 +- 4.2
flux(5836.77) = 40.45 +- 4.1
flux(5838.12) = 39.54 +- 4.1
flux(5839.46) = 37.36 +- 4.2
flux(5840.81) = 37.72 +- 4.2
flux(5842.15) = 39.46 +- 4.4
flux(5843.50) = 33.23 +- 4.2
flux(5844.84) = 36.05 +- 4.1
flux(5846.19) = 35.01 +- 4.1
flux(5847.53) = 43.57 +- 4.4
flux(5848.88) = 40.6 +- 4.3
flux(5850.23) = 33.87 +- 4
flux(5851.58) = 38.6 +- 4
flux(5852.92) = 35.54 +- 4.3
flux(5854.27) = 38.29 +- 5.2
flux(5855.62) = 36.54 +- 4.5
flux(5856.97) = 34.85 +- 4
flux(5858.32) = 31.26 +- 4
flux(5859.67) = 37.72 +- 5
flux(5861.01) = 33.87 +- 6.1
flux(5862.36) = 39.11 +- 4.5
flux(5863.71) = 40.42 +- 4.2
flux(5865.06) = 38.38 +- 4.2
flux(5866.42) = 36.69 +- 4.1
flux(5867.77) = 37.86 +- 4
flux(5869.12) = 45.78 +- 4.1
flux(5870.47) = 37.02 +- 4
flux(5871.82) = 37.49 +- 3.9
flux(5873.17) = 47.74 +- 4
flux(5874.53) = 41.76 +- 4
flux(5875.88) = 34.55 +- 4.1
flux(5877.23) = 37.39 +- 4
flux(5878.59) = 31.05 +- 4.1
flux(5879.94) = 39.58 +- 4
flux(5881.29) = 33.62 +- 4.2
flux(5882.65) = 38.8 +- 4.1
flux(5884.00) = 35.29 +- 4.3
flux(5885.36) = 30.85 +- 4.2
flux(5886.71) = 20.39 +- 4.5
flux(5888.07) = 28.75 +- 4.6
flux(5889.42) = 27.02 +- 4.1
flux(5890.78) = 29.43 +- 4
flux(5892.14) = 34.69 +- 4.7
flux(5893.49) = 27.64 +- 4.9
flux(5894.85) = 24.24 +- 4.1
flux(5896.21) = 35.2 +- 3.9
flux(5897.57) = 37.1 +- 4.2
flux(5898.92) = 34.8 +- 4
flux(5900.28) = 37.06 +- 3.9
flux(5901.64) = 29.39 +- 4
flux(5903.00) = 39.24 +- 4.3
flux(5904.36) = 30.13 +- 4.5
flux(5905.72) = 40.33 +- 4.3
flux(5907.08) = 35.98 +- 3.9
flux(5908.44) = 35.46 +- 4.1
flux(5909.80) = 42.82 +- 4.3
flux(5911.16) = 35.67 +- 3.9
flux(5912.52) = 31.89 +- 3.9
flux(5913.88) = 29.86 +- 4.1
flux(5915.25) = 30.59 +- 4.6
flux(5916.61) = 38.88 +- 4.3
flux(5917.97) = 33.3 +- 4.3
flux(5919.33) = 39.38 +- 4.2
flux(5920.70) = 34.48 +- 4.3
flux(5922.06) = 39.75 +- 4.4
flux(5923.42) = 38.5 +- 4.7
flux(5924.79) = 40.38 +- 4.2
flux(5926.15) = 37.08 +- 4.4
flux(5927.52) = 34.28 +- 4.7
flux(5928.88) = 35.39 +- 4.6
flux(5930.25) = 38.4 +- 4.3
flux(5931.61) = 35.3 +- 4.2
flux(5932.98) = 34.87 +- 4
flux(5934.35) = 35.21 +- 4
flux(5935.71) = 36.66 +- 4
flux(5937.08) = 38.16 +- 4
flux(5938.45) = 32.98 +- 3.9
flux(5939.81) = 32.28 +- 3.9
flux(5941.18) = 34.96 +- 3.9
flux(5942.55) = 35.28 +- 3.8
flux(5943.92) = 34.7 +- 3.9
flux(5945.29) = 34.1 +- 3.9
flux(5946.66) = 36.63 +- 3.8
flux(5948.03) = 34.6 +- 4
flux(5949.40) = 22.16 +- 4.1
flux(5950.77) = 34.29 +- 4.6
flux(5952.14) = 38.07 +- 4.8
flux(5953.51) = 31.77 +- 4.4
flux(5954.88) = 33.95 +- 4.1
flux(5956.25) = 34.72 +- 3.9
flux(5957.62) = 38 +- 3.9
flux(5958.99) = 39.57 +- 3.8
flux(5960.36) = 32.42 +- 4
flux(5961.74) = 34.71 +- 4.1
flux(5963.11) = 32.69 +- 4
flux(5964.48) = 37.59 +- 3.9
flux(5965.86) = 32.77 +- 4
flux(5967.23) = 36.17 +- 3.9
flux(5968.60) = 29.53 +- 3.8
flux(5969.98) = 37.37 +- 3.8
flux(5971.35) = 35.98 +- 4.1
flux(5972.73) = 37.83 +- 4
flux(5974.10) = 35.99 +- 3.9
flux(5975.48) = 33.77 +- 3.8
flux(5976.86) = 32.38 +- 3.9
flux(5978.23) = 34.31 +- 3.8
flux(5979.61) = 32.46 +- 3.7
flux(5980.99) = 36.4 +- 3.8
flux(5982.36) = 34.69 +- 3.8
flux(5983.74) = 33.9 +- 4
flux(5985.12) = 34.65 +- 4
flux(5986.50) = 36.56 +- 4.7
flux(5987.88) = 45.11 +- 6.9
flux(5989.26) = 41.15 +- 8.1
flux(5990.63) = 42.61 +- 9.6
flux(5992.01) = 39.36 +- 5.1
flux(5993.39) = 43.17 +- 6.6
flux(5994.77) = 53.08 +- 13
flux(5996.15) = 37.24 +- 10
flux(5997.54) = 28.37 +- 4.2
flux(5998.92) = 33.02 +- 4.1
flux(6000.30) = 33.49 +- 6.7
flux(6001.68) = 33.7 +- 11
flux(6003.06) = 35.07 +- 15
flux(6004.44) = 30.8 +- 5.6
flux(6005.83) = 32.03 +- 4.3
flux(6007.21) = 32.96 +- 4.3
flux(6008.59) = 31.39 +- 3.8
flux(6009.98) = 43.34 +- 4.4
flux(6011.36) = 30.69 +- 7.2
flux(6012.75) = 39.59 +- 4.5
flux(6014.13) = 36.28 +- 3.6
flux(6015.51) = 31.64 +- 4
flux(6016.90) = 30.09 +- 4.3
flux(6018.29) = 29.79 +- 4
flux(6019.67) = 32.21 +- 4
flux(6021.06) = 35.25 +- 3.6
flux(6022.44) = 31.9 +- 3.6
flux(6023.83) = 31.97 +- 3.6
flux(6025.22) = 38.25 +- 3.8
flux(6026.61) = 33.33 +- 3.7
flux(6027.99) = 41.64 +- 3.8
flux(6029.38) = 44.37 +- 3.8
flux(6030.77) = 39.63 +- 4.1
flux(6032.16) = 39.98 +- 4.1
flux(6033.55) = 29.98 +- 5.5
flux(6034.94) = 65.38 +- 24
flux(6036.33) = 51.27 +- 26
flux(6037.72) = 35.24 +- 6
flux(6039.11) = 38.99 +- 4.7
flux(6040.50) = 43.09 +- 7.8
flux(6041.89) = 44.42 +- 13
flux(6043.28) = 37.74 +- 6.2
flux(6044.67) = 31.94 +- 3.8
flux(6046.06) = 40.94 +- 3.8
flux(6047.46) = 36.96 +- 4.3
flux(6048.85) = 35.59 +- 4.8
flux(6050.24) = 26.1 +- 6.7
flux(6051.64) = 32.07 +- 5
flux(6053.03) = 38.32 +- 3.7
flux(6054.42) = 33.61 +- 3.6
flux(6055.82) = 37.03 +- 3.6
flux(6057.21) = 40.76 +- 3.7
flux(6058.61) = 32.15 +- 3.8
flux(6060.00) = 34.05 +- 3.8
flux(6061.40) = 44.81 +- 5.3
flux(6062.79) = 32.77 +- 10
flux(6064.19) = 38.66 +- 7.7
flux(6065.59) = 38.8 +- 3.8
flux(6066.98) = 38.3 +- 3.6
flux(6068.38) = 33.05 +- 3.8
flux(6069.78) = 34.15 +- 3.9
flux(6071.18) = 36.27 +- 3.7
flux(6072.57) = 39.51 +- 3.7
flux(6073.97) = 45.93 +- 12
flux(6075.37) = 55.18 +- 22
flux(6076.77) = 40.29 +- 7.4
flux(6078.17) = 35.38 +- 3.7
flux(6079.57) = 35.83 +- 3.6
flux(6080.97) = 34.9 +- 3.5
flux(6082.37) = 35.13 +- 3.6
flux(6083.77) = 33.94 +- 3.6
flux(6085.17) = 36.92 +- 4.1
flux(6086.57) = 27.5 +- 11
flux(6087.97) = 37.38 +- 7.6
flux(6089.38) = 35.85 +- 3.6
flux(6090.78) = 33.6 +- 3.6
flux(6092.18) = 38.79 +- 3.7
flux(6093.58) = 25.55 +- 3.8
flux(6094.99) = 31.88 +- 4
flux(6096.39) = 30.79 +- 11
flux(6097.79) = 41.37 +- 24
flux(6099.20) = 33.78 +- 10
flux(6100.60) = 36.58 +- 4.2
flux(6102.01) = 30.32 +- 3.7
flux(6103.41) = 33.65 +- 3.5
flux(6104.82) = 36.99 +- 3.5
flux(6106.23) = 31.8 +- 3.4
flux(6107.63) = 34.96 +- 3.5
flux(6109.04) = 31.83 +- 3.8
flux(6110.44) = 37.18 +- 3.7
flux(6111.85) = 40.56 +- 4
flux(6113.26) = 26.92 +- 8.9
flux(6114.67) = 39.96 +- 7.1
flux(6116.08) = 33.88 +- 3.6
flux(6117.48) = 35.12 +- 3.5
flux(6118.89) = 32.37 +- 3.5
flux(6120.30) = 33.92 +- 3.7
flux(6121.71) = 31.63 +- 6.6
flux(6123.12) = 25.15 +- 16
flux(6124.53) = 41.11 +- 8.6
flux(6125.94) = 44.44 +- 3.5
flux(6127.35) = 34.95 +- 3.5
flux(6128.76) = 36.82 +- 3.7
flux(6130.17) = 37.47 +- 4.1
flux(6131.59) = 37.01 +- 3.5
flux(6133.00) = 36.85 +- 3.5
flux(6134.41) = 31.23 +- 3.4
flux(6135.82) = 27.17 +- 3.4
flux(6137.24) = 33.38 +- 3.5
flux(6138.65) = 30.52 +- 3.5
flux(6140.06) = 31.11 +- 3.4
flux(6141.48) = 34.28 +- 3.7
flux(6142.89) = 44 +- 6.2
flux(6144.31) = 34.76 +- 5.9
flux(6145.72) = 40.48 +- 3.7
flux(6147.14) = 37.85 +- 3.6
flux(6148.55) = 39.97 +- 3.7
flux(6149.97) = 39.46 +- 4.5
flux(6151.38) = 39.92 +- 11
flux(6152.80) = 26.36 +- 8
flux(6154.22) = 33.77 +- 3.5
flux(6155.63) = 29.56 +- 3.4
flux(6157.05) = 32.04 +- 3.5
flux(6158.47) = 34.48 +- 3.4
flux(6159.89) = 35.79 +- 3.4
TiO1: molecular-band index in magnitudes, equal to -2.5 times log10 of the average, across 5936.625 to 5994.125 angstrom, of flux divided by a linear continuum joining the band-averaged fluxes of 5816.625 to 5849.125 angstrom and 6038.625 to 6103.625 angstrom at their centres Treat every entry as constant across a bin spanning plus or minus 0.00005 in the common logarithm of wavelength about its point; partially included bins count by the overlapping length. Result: 0.05 mag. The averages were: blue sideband 38.4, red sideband 36.4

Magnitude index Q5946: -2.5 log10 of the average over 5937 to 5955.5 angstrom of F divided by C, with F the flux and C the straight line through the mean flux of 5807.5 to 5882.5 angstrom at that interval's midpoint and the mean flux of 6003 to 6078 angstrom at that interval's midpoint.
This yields 0.11 mag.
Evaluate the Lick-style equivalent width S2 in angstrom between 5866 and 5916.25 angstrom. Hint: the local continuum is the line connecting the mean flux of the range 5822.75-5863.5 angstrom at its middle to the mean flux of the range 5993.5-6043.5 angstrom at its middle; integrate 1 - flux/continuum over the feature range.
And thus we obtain 3.8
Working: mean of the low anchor 37.7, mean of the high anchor 37.2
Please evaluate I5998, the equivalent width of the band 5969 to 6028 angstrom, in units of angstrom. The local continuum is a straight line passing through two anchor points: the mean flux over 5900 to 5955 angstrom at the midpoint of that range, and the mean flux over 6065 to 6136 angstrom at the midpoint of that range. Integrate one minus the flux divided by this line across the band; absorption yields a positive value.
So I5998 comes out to -0.4 angstrom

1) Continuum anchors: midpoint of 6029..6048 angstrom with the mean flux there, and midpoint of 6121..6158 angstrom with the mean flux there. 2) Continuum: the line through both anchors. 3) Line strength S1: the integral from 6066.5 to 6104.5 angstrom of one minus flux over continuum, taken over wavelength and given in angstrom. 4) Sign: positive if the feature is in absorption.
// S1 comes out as 2.5 angstrom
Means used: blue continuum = 41.4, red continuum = 35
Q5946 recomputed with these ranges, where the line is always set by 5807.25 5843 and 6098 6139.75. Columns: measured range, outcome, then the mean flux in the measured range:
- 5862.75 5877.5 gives -0.07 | 39.6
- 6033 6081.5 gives -0.10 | 38.6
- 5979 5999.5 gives -0.07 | 38.2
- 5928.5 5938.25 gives 0.01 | 36.1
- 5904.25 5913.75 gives 0.02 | 36.1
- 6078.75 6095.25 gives 0.03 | 34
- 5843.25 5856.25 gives 0.00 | 37.3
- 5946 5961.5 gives 0.06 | 34.2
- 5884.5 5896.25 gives 0.29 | 28.4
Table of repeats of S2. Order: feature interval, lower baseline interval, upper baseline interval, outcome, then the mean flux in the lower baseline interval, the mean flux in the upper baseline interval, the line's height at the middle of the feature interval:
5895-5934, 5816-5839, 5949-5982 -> 0.3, 38.8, 34.5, 36.1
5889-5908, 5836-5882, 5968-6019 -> 2.0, 37.7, 35.7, 37.1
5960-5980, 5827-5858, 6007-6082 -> 1.7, 37.8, 37.5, 37.6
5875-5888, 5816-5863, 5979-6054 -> 1.4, 37.8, 37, 37.6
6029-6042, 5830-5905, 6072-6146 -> -2.8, 36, 35.4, 35.6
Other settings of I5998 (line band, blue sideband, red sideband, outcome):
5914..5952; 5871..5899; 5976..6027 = -0.9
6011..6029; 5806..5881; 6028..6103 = 1.5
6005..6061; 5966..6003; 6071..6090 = 0.6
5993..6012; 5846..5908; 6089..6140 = -0.3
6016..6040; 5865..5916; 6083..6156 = -2.4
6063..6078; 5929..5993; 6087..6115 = -2.2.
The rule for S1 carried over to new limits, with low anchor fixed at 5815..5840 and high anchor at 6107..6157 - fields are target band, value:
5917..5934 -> 0.31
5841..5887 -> 1.46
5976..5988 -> 0.54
